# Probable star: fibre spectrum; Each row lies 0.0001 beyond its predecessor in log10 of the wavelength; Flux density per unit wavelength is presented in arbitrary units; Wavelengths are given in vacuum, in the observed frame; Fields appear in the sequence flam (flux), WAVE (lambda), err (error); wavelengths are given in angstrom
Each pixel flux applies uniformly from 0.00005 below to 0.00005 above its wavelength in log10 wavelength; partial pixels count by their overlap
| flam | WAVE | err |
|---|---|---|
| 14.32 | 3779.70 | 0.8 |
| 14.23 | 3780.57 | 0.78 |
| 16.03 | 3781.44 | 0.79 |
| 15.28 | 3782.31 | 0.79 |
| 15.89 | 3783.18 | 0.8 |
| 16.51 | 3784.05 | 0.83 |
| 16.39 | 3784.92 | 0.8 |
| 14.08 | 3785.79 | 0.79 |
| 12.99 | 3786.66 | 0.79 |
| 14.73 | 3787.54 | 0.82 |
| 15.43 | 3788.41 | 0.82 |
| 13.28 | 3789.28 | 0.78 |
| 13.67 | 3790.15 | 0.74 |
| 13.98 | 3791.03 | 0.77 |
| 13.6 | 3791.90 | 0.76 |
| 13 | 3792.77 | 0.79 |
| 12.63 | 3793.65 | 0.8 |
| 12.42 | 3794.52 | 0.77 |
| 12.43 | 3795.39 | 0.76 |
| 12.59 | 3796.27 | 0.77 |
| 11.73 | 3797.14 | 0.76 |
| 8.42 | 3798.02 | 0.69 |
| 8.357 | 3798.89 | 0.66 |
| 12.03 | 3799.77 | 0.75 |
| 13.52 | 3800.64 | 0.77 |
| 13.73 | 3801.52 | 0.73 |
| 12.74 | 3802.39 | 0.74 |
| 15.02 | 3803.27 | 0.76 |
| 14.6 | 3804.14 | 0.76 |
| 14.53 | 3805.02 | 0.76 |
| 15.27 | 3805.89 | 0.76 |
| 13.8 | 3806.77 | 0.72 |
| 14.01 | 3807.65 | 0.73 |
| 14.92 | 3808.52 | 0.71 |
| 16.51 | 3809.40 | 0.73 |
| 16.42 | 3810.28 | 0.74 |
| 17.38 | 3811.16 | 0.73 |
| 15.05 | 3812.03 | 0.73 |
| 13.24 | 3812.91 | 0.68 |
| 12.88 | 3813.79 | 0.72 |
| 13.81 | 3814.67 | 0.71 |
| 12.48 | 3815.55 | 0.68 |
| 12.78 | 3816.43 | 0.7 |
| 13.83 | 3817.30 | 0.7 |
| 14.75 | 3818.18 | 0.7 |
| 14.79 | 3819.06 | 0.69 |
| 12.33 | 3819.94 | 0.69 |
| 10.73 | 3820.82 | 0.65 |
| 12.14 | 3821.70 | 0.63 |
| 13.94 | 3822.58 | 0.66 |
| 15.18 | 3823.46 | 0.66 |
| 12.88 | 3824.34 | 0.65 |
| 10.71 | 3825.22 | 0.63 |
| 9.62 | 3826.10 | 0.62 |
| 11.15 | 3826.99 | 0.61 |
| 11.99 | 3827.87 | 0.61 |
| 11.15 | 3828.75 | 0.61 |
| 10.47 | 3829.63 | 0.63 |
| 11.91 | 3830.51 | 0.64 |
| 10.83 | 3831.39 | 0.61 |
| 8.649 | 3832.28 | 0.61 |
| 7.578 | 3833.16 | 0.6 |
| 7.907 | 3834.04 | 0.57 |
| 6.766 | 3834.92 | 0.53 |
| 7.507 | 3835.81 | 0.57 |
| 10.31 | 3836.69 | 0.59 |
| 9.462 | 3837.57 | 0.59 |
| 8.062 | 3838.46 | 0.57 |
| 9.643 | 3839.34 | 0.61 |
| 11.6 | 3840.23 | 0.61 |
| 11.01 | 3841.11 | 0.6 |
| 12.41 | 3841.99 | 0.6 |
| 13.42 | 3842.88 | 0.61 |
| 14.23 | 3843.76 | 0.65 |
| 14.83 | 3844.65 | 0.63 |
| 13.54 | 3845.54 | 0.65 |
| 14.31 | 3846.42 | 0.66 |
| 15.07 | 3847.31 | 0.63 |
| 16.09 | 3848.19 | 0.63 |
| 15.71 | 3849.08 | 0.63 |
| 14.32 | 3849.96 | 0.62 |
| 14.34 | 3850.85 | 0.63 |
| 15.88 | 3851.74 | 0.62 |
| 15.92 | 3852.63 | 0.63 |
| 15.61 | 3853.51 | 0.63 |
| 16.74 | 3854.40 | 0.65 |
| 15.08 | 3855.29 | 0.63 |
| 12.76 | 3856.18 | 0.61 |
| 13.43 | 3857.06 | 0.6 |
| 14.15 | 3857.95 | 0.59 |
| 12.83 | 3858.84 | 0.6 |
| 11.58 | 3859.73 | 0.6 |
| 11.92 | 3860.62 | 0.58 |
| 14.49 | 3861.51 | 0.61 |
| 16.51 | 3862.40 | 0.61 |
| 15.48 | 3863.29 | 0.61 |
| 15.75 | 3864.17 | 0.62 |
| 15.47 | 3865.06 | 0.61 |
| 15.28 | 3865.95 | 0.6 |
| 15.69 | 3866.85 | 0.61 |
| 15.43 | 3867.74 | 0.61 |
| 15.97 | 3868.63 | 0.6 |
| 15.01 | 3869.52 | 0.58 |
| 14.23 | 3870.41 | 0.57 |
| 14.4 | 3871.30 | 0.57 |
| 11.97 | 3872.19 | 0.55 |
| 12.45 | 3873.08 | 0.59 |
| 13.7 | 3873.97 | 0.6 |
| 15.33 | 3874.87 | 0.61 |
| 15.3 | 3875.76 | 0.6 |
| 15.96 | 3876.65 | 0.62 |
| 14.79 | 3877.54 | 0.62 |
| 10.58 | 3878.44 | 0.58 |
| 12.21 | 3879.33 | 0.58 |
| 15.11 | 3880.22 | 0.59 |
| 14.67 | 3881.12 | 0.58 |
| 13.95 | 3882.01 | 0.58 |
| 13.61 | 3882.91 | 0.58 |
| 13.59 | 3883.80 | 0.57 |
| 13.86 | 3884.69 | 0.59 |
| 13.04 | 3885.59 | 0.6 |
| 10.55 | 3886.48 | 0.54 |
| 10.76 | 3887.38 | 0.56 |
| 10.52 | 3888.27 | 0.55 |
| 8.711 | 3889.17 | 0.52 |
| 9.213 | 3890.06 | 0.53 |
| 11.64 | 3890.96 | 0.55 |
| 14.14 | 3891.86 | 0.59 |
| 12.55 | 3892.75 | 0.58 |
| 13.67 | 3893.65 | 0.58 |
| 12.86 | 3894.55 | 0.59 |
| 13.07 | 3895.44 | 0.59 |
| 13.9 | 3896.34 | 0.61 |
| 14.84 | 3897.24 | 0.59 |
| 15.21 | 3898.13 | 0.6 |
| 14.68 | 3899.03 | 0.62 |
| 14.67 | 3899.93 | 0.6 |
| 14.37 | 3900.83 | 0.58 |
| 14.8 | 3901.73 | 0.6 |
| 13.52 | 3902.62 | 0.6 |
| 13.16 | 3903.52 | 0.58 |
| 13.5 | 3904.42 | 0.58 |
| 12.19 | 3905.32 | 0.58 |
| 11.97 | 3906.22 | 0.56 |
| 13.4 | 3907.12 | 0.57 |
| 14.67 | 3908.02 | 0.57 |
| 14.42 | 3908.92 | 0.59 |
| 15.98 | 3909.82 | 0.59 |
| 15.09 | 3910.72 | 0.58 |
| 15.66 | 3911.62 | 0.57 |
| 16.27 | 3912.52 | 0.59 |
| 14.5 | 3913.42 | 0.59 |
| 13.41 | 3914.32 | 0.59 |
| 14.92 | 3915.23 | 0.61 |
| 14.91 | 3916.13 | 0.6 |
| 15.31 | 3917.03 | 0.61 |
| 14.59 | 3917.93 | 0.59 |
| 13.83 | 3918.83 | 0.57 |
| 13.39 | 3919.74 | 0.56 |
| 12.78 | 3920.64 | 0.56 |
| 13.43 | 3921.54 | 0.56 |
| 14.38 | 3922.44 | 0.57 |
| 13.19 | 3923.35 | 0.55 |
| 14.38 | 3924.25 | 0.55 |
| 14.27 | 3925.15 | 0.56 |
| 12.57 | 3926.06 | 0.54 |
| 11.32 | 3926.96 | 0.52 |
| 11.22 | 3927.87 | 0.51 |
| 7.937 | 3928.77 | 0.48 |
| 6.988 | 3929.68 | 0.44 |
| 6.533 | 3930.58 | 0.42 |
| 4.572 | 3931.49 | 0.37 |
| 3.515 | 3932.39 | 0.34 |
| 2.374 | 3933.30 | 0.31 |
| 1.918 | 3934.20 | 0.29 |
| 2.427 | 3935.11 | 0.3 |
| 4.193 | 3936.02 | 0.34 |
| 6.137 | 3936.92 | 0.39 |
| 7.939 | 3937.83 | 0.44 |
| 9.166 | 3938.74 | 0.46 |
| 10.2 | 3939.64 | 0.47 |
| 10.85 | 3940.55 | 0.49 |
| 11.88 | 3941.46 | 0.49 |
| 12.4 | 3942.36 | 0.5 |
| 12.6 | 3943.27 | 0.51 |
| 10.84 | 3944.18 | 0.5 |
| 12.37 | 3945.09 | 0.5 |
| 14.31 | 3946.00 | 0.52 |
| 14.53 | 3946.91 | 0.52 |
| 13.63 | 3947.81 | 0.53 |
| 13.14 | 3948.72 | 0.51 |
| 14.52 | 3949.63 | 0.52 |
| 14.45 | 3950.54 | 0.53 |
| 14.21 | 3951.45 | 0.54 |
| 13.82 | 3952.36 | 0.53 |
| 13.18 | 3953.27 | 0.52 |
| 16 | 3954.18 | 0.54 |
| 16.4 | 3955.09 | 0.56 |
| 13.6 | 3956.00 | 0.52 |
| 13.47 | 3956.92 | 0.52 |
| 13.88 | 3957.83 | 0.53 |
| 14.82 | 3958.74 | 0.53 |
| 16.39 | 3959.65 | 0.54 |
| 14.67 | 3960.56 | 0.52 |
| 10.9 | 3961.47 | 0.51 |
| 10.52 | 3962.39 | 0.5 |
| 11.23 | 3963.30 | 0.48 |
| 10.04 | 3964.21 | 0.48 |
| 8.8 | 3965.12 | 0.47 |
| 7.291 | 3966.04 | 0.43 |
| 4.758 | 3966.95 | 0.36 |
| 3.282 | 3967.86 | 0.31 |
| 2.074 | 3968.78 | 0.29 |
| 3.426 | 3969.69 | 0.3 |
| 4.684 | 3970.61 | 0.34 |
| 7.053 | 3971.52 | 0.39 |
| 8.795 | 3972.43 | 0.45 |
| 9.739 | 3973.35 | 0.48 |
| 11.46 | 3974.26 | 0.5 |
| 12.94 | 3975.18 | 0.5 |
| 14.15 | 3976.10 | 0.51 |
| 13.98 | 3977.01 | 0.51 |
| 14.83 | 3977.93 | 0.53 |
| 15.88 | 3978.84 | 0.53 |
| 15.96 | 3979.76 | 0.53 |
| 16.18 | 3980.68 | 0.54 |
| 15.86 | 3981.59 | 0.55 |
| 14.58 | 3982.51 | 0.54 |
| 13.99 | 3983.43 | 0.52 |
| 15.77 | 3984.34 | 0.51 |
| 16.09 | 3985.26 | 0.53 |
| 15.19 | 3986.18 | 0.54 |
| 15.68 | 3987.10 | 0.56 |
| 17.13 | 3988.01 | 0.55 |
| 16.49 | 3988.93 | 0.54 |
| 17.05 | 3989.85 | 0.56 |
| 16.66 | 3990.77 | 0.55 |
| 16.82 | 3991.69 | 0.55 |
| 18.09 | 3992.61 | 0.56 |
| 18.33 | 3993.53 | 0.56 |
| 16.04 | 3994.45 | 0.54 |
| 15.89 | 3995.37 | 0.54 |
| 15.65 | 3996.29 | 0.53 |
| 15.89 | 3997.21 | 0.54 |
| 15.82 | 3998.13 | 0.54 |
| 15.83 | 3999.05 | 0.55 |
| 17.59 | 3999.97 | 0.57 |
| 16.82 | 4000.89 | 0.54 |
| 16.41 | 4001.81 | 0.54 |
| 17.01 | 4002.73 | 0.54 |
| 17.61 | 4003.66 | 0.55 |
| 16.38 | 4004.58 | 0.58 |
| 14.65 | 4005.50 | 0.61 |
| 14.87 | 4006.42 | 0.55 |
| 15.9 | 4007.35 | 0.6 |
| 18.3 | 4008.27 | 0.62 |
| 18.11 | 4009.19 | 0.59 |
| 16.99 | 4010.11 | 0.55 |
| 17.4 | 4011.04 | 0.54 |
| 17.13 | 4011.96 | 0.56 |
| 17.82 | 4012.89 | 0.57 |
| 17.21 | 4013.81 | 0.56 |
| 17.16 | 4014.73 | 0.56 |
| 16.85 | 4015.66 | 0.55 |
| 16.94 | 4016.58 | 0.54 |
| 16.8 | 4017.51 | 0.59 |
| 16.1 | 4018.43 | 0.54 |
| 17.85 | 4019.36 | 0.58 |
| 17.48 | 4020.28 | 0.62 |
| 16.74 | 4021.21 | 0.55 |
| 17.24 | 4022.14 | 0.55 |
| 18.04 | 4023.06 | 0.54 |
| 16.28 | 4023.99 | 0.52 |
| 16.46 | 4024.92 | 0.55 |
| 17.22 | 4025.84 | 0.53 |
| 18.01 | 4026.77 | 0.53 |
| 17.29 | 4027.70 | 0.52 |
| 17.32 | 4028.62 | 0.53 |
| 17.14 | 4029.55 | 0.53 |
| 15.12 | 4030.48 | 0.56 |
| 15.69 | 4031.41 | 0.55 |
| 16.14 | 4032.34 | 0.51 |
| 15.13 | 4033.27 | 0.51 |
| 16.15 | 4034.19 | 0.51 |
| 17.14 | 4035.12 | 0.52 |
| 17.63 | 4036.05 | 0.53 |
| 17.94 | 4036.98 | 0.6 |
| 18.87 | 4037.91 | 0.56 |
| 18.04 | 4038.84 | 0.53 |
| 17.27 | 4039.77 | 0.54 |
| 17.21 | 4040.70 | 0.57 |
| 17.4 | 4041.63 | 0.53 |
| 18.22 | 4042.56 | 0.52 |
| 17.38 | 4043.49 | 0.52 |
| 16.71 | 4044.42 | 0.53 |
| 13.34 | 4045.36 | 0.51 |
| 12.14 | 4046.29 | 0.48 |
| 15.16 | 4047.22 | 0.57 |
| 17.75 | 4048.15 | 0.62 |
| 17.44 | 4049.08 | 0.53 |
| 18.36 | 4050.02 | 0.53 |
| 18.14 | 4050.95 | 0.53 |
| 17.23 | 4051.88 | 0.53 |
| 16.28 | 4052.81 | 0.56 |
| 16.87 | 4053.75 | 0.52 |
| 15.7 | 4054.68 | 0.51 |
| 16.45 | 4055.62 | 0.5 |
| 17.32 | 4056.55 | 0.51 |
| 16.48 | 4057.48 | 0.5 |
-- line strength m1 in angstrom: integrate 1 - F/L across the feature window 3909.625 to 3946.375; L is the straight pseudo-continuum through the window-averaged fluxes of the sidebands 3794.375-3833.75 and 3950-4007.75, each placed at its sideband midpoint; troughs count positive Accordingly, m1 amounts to 6.48 angstrom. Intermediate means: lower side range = 12.8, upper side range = 13.7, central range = 11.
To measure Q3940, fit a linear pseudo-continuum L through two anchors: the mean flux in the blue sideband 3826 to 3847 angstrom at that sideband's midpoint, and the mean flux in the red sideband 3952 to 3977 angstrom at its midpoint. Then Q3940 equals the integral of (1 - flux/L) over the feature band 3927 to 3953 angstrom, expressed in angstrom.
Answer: 2.56 angstrom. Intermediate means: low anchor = 10.8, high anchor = 10.7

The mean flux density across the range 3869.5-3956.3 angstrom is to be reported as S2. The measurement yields 12.5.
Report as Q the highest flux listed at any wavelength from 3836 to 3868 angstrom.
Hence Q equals 16.74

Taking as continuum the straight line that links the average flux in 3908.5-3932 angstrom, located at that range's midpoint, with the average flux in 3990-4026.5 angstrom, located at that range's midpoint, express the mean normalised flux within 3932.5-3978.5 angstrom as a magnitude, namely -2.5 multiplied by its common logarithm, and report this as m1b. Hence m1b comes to 0.34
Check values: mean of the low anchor 12.9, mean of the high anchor 16.8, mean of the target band 10.6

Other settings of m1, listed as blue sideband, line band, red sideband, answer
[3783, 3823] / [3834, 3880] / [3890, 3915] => 0.8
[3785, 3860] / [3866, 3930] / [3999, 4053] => 3.8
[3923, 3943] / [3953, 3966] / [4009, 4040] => -2.4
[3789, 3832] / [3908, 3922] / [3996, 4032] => 0.4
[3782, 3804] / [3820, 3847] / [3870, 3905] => 4.4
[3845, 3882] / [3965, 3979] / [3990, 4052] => 6.4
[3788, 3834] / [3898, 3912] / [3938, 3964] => -1.3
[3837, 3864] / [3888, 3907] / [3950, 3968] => 0.0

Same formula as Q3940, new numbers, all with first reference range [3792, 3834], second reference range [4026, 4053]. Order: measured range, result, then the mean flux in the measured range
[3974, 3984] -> 0.7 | 14.6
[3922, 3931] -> 2.1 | 11.3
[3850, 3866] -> -1.2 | 14.6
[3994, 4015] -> -0.6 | 16.6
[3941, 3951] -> 1.3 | 13.2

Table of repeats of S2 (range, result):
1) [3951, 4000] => 13.3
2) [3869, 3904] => 13.4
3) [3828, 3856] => 12.3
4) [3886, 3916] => 13.4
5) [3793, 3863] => 12.9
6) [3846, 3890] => 14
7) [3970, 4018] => 15.5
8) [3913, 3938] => 10.3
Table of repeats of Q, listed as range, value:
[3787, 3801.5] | 15.43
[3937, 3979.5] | 16.4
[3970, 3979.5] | 15.88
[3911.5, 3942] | 16.27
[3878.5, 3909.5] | 15.21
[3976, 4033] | 18.33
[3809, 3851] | 17.38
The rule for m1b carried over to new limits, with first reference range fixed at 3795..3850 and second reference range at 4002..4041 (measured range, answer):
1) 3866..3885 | -0.040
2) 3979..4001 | 0.003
